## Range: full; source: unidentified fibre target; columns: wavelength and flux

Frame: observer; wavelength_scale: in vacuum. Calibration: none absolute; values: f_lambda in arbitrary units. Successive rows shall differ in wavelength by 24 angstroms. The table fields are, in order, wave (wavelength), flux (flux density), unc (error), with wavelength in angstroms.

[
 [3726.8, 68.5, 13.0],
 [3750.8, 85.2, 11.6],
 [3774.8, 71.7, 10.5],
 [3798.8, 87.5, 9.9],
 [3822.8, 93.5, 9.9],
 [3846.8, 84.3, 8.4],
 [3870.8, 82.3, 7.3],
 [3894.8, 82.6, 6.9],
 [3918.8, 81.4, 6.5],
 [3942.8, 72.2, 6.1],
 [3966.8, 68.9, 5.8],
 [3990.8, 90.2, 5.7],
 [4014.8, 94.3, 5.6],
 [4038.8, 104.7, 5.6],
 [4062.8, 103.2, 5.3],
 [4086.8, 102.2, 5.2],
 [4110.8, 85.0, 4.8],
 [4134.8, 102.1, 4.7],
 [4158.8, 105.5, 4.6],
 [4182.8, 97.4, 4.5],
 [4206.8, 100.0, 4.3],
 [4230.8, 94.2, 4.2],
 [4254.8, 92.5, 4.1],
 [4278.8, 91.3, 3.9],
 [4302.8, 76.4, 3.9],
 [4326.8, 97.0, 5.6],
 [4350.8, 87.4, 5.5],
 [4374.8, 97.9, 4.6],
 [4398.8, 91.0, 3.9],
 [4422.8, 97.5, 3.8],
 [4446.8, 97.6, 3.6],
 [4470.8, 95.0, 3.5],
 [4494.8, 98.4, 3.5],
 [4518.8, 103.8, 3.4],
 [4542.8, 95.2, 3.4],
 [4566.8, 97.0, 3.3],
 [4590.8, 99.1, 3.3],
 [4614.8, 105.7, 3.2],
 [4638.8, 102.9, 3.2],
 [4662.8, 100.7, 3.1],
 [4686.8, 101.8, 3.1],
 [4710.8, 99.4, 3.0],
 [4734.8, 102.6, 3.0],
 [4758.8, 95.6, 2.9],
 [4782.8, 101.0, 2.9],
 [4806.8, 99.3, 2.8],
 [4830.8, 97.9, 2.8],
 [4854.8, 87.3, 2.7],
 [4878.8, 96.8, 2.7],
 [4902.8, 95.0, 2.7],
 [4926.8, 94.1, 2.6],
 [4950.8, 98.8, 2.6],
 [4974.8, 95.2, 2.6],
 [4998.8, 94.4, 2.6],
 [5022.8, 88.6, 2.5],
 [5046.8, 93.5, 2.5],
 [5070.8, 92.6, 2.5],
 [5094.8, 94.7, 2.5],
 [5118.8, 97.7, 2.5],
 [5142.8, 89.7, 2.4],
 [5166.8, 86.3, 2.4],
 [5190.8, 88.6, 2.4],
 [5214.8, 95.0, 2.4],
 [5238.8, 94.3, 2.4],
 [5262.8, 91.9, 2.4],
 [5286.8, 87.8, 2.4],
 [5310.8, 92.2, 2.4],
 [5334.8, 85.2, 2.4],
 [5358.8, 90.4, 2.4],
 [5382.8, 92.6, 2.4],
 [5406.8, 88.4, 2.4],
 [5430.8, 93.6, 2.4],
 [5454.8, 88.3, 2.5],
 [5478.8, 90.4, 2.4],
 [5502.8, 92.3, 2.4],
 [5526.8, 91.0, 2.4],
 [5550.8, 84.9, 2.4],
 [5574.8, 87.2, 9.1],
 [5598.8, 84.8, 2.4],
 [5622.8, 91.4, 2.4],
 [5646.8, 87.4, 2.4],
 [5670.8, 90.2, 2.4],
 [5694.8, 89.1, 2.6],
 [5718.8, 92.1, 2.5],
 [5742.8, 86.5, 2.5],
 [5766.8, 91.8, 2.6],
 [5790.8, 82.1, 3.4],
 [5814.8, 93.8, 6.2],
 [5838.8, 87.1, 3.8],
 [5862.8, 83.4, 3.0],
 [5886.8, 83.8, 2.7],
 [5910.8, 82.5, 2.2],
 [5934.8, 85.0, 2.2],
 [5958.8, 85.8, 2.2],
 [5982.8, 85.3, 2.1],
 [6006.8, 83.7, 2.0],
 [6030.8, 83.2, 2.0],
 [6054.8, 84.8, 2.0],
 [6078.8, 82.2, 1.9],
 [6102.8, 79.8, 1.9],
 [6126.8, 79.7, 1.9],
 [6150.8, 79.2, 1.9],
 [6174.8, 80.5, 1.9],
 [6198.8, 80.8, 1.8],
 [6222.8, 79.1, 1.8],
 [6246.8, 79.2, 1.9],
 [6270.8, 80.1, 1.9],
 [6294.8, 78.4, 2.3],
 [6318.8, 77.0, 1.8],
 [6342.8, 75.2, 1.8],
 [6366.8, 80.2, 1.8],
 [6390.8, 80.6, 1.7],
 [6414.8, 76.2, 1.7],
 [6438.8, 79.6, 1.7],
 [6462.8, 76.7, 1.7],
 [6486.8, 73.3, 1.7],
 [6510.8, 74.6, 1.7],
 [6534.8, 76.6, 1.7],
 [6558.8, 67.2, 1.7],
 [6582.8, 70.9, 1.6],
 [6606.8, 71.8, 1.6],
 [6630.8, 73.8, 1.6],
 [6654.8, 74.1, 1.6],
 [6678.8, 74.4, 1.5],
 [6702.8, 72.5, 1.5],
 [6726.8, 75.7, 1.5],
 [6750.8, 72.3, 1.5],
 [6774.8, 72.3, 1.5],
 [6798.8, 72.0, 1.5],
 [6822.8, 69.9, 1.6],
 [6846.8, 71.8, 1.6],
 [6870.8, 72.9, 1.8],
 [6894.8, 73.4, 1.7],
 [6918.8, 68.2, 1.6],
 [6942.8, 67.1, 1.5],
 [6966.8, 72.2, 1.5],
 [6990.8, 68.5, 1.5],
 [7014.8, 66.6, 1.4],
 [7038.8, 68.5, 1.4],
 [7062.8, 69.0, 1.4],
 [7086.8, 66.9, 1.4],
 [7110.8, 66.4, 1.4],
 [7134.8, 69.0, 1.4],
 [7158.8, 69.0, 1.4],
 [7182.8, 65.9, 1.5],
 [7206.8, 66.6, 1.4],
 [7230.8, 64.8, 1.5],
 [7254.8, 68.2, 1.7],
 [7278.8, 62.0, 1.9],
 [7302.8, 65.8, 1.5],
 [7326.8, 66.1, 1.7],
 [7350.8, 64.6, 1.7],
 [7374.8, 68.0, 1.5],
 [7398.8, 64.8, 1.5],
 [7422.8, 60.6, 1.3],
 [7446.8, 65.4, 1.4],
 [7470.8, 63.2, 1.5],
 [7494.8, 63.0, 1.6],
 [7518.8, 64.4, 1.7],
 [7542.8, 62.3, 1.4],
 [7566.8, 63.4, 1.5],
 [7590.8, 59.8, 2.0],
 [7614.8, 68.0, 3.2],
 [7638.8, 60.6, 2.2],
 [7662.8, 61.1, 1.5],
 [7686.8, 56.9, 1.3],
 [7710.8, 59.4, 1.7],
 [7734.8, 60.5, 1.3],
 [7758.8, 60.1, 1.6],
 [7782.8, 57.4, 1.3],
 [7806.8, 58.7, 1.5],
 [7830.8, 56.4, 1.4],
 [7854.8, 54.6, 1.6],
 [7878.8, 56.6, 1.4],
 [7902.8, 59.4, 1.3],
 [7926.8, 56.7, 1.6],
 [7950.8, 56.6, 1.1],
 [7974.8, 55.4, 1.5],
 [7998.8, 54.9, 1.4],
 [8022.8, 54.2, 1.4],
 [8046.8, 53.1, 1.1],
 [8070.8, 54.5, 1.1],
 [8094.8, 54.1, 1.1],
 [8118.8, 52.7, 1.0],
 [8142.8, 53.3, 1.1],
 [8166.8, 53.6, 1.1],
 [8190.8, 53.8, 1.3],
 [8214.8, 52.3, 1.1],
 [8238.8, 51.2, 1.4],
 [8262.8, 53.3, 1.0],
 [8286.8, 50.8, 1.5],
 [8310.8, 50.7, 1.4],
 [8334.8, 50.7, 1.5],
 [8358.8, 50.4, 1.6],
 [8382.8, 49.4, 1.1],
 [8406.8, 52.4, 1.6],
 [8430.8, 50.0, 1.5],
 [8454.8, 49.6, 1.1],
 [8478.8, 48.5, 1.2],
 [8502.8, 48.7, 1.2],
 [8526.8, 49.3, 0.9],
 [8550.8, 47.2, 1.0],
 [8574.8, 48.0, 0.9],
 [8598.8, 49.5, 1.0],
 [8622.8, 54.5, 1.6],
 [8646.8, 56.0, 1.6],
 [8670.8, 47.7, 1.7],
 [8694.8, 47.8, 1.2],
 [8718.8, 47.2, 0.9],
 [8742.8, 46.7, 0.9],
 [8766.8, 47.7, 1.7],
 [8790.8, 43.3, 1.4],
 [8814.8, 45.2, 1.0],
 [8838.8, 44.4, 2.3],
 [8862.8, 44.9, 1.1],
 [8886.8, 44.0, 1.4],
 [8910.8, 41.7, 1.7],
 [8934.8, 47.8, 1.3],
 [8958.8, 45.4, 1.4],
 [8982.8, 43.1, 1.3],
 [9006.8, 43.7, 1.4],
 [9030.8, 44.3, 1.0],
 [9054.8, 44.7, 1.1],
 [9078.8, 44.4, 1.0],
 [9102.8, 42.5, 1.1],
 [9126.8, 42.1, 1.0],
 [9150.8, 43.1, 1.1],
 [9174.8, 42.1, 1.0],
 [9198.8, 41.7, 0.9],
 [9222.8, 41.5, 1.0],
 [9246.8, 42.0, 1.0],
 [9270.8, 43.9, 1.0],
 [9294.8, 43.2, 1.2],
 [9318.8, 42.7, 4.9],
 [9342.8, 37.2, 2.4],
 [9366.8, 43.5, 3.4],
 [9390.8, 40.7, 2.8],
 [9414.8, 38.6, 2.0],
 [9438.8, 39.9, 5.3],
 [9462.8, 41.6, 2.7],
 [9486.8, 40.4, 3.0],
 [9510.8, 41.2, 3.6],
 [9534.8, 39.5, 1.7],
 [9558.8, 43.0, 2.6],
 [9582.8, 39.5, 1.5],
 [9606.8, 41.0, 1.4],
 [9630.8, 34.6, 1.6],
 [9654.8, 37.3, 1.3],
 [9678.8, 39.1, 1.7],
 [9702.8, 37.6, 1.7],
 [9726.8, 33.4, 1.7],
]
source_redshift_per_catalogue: 0.00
